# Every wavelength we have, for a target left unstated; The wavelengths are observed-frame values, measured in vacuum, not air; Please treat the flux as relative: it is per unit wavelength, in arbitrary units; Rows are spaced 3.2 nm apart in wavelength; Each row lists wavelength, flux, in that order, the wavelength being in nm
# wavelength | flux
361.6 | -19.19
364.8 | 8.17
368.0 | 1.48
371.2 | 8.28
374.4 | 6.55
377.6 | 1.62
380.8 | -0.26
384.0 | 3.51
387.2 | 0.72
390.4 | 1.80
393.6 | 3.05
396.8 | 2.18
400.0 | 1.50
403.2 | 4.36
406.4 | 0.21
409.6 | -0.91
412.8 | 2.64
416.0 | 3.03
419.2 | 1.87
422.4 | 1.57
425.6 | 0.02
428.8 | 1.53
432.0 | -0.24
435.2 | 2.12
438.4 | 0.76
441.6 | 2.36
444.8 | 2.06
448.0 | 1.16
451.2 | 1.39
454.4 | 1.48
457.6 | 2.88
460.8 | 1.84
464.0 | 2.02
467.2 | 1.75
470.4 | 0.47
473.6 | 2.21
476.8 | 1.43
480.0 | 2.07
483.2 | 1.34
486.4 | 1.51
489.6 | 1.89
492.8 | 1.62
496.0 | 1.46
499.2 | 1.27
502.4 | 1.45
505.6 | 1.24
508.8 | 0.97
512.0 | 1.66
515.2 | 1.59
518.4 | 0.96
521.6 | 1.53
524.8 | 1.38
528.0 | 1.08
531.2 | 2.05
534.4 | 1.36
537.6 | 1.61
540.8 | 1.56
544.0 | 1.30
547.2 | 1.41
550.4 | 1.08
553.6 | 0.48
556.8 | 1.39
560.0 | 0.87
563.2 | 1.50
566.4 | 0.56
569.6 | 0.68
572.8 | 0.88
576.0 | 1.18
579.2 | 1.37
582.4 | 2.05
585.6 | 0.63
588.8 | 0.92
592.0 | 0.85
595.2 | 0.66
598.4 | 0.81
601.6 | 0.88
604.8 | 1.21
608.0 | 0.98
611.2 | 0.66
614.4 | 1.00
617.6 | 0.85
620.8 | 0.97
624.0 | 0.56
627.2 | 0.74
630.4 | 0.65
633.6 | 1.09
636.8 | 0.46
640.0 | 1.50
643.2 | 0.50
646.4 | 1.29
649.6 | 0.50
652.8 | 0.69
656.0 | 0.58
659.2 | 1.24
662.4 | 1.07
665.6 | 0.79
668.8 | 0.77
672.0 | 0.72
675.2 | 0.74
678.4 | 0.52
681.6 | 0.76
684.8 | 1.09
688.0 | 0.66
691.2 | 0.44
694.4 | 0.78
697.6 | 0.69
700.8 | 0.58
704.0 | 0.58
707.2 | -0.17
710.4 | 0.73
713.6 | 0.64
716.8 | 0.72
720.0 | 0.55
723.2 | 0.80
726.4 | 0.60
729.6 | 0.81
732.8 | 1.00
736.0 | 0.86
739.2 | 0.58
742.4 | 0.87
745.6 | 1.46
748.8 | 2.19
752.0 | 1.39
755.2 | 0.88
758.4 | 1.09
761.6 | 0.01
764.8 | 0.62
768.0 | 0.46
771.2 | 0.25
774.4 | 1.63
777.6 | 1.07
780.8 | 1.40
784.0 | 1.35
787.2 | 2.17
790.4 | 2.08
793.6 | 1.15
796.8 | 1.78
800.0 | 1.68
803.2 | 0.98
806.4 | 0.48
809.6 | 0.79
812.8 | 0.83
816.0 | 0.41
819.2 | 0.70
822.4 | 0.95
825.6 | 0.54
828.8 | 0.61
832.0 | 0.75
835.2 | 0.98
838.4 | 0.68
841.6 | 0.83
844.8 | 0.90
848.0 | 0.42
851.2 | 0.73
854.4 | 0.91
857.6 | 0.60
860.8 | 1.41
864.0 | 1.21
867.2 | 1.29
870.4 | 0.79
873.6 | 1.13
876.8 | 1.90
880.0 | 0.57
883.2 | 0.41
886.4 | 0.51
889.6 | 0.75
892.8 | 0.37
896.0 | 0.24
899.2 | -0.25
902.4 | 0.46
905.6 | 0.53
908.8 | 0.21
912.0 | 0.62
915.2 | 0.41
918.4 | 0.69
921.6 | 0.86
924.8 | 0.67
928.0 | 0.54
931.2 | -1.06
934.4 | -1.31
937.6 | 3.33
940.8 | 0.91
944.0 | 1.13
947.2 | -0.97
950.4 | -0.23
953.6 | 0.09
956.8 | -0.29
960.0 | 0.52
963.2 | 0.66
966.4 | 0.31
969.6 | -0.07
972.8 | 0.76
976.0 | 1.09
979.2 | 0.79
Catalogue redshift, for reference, 1.00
